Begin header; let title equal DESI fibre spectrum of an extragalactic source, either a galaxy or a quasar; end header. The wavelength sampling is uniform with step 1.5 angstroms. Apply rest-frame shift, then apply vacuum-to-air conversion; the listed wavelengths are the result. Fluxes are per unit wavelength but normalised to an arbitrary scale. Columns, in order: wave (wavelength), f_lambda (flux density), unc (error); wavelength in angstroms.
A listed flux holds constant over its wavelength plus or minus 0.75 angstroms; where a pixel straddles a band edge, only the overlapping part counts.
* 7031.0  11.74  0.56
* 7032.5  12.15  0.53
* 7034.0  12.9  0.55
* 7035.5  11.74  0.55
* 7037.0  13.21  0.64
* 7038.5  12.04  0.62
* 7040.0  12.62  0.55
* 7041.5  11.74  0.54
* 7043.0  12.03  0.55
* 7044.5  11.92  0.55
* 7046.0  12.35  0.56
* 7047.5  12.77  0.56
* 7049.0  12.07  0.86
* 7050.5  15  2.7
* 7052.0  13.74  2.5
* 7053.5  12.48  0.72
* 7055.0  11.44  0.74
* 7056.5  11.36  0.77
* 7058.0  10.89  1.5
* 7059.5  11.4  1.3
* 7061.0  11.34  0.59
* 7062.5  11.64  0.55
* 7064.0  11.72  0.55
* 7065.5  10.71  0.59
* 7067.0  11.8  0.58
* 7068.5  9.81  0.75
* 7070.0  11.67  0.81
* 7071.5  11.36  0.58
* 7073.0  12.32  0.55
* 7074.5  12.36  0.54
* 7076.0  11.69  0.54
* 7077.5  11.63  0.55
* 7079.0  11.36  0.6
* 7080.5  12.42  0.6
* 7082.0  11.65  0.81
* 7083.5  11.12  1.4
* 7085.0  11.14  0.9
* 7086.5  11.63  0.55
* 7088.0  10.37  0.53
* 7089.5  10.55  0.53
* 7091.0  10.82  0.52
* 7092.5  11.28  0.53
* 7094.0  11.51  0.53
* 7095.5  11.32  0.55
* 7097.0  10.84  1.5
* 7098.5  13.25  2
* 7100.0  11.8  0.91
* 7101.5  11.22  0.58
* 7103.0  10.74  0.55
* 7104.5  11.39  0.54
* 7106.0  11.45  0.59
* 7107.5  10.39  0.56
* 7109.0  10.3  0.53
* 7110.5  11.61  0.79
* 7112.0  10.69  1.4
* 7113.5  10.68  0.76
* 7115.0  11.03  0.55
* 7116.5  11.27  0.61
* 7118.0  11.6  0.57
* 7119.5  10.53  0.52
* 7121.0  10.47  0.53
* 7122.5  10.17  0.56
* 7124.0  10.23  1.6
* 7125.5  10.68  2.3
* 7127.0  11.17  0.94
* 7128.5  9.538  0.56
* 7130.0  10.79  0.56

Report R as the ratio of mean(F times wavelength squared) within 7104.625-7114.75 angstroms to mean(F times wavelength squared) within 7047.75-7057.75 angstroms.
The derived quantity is 0.9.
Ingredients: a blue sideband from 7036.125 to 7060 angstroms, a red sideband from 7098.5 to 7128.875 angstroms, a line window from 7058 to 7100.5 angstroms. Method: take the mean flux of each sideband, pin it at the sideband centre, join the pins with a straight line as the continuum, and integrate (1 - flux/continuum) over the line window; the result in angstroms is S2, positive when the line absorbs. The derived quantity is 0.79 angstroms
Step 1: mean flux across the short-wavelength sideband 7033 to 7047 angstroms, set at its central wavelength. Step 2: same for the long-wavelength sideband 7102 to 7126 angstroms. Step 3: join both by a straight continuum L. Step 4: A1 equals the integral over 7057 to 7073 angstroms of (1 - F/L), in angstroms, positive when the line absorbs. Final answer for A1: 0.69 angstroms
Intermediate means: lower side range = 12.3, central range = 11.3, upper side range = 10.8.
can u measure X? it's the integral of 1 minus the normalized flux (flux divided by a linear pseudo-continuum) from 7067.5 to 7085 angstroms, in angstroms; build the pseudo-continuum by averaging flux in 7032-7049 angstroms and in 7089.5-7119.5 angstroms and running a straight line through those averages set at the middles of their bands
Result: 0.2 angstroms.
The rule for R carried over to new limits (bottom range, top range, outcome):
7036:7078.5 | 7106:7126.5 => 0.92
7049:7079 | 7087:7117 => 0.95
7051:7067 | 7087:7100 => 0.97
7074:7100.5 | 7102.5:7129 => 0.95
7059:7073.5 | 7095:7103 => 1.03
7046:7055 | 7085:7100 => 0.88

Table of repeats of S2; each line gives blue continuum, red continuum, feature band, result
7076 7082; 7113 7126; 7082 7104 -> 0.27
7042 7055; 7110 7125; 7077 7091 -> 0.53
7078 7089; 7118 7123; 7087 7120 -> -0.56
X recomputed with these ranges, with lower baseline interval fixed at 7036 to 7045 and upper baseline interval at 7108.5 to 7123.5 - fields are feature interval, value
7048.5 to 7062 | -0.23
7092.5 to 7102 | -0.38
